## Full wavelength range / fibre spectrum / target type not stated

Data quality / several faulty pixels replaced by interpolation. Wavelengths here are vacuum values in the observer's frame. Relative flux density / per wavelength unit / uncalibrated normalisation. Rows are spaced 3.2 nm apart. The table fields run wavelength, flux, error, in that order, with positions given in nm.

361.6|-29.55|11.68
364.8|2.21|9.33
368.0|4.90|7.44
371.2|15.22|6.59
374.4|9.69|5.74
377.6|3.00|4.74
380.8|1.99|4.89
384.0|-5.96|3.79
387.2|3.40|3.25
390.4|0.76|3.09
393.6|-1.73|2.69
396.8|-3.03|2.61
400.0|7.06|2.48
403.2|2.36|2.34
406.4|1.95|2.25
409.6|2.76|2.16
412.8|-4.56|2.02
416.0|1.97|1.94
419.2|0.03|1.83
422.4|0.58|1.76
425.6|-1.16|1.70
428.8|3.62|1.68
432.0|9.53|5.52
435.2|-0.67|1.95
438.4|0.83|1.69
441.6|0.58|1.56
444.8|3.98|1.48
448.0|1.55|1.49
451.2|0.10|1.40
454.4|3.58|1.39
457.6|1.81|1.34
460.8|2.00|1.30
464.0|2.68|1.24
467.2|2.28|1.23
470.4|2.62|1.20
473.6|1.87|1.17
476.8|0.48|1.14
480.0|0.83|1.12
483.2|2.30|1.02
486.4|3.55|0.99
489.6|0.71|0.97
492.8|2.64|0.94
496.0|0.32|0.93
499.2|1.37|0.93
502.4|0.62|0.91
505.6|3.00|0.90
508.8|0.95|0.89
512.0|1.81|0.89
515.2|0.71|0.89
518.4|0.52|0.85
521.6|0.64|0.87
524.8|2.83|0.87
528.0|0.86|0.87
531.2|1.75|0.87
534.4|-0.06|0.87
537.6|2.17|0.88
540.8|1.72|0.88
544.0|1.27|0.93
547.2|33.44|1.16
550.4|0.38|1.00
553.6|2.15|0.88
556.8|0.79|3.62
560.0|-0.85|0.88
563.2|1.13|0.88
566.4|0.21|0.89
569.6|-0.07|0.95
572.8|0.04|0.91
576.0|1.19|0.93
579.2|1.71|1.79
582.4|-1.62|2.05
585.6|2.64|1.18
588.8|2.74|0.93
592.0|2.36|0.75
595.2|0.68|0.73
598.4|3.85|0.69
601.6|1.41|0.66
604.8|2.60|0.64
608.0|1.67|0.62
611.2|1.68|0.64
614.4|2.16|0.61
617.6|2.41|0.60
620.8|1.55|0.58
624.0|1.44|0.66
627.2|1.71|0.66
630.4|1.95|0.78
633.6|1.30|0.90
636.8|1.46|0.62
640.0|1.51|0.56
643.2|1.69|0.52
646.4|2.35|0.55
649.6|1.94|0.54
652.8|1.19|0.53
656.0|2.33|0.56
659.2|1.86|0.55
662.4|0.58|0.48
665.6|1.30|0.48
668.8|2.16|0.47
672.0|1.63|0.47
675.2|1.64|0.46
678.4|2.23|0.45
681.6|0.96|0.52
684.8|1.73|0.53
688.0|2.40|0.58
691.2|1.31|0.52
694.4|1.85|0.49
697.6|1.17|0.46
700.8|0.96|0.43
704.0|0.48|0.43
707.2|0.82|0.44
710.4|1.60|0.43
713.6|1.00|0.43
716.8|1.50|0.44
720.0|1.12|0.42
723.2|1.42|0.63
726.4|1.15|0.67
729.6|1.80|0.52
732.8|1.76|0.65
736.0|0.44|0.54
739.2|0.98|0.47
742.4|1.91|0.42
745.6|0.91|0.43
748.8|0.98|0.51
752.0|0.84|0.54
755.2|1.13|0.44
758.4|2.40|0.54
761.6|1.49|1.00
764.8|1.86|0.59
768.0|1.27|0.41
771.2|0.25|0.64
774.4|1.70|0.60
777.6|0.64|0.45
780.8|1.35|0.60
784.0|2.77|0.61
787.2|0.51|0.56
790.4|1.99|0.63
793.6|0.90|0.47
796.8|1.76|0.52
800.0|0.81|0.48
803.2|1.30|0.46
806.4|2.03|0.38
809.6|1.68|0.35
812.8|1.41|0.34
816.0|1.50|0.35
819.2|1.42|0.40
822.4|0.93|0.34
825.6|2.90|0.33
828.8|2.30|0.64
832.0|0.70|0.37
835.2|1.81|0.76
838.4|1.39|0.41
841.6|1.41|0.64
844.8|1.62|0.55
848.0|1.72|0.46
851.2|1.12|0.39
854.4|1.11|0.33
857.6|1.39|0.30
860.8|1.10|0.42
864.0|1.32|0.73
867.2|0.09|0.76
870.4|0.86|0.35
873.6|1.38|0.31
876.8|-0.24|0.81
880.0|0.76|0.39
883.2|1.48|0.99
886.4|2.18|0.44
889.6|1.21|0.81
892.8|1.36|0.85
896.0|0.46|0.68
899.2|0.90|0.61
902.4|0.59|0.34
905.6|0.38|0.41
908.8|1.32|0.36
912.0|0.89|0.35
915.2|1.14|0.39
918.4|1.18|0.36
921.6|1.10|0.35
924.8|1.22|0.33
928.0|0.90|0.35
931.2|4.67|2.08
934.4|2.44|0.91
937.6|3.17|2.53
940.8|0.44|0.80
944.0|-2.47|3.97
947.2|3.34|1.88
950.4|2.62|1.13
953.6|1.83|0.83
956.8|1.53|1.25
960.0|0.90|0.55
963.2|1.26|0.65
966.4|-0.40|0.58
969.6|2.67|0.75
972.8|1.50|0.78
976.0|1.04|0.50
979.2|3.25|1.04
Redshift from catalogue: 0.19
